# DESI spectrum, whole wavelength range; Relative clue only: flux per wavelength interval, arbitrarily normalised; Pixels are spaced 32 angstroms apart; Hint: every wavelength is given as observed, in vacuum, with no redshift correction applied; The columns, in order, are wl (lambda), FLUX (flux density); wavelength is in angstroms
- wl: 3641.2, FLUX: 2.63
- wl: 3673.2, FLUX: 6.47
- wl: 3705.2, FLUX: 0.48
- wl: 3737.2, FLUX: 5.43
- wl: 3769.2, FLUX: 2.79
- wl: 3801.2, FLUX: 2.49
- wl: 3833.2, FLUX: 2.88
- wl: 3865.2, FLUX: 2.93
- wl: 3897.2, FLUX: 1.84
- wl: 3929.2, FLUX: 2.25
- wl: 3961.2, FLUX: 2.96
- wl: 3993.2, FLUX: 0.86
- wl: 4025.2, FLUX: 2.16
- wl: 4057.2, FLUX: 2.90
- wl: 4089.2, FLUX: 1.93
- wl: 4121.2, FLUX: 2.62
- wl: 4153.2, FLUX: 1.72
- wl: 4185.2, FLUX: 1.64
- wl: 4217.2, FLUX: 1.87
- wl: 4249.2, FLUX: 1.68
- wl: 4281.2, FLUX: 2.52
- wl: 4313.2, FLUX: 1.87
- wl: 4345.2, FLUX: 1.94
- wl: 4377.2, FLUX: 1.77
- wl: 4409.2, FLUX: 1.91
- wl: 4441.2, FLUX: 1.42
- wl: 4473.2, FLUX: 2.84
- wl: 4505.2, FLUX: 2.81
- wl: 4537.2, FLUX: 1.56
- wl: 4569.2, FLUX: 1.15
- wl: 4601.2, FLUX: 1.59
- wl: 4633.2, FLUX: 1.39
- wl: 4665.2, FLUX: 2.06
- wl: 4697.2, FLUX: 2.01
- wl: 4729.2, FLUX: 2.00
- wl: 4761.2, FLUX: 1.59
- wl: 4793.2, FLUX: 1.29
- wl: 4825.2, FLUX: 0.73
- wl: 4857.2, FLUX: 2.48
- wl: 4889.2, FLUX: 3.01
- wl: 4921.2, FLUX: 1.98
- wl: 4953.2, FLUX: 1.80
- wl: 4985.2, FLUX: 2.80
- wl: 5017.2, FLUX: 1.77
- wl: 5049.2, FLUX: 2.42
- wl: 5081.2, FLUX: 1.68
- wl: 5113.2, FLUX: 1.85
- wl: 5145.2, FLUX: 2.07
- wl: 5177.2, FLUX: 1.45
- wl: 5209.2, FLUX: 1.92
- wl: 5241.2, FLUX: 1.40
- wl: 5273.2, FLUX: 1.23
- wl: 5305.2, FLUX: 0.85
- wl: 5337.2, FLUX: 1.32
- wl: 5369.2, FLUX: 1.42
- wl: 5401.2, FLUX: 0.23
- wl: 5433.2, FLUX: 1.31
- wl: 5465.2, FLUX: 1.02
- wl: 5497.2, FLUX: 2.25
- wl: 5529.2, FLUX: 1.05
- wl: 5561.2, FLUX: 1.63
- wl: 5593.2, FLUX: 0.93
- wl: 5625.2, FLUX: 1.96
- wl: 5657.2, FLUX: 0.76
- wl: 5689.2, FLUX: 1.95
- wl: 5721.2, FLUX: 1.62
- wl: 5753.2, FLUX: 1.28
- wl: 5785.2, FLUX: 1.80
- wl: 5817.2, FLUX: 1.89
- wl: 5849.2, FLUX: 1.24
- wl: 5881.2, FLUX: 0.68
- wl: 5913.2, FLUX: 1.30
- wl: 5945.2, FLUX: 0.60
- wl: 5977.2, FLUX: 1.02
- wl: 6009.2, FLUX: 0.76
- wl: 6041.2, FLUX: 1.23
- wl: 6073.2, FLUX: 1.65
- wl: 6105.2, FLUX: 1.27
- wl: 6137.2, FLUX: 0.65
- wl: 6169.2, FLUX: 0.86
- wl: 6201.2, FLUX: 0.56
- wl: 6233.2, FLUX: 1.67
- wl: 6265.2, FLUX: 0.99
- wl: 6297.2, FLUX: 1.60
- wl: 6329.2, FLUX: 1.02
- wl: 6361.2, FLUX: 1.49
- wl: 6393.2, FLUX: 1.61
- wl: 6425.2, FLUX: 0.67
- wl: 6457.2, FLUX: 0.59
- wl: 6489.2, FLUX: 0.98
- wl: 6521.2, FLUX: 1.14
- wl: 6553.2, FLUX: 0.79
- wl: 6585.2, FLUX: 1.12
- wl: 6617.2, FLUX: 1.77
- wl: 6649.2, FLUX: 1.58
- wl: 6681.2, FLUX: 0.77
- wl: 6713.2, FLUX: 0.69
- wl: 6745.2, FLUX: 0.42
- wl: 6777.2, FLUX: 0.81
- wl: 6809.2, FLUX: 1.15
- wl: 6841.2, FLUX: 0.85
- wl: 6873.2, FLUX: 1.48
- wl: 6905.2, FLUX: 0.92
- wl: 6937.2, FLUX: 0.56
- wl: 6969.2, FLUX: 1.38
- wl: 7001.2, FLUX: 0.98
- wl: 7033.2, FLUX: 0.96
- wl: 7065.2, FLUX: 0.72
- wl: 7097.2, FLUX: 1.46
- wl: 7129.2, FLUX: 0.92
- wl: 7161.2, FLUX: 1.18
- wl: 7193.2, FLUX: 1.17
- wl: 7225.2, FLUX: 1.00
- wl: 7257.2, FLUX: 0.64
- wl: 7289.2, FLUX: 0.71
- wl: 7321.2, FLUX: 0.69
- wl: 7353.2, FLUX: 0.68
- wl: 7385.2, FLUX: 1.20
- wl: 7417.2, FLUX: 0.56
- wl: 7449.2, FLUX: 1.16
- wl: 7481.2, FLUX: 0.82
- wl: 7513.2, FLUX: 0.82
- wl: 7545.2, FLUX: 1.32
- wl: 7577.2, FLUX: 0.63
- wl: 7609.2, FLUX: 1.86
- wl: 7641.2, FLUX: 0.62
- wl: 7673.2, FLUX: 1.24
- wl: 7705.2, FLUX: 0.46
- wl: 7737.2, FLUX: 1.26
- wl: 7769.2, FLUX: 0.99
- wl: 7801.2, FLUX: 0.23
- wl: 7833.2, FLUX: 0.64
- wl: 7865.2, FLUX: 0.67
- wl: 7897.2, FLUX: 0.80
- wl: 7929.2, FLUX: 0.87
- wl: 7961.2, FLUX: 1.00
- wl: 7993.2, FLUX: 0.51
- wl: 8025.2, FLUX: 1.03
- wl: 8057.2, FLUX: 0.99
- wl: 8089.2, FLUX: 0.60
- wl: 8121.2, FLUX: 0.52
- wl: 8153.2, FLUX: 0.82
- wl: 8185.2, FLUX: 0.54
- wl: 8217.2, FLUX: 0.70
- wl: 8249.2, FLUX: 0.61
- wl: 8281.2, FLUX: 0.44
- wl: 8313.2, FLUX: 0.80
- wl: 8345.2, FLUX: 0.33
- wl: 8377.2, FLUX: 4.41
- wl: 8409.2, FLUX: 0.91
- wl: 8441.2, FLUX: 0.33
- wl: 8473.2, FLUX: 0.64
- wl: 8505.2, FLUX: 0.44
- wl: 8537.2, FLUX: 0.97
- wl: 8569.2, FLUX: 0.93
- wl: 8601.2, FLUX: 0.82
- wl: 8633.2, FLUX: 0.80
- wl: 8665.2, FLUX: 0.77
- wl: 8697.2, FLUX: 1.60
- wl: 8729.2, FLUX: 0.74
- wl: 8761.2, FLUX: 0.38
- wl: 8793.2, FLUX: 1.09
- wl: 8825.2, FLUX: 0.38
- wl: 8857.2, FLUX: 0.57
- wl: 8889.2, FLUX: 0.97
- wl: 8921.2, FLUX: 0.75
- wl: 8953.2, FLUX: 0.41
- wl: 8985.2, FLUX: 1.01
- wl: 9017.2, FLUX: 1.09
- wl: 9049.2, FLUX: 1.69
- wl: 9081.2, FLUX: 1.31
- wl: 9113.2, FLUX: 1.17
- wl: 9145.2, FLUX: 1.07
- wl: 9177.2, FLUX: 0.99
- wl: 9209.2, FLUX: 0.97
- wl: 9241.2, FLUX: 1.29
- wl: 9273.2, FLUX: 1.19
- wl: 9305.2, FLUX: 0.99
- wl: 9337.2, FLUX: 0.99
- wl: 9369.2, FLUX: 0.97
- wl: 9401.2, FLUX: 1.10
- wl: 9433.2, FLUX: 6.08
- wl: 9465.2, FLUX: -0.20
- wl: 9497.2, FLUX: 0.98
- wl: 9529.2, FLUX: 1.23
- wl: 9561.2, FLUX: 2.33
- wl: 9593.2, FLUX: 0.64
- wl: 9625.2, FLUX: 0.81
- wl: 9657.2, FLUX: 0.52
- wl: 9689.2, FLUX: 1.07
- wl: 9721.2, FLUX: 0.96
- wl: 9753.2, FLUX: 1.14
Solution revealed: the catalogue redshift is 1.25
